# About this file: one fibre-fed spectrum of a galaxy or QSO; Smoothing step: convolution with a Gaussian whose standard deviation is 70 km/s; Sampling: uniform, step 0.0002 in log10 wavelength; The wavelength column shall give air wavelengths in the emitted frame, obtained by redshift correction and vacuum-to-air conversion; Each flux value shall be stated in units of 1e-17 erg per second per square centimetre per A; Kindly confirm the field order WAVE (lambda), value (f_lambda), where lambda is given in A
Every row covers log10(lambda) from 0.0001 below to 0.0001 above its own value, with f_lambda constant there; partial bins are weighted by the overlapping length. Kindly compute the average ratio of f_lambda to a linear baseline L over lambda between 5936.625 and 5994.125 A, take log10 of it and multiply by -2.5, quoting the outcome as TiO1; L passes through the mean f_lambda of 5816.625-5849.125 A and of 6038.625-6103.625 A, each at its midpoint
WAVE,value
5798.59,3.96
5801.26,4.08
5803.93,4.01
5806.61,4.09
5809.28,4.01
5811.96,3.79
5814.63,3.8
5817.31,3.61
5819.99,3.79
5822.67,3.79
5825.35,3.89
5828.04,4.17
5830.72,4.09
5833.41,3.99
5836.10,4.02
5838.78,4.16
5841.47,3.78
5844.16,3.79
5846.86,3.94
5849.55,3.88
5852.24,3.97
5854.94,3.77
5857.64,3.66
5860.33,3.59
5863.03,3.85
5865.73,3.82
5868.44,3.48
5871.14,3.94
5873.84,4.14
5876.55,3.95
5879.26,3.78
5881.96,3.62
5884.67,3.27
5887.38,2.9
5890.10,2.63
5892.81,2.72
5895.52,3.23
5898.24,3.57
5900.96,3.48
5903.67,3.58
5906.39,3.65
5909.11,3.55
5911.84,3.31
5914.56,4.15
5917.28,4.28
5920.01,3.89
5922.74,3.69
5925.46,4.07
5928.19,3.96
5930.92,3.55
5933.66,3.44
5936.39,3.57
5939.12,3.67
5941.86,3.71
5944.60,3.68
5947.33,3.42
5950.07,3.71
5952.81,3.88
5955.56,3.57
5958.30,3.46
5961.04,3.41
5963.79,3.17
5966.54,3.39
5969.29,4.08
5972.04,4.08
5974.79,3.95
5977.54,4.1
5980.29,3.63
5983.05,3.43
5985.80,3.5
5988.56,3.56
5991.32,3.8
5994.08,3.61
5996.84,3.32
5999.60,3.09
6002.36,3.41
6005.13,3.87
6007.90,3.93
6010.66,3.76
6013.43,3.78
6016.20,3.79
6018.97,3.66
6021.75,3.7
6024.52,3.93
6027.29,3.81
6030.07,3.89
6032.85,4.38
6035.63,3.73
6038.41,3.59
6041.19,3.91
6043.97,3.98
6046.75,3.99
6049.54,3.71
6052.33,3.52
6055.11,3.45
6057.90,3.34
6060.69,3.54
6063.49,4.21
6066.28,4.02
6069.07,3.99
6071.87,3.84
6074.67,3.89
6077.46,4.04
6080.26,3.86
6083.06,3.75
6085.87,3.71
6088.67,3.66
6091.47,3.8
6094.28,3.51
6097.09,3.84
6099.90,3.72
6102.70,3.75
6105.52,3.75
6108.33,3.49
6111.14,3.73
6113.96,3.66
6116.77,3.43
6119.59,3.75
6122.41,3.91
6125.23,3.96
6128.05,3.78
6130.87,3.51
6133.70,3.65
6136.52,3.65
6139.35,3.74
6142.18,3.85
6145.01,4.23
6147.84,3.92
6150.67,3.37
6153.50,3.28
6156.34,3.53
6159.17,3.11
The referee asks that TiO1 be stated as 0.05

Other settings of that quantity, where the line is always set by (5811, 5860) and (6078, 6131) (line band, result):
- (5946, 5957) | 0.05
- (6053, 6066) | 0.03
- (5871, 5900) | 0.13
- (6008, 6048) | -0.02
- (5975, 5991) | 0.03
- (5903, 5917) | 0.04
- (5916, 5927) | -0.04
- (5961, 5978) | 0.02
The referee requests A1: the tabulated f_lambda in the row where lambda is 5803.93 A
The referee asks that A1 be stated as 4.01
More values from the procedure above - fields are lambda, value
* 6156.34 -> 3.53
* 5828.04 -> 4.17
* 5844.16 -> 3.79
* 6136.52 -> 3.65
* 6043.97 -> 3.98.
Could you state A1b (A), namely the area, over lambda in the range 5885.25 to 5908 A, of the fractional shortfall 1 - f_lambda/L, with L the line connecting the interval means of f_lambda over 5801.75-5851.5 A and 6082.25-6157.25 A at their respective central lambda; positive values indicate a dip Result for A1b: 3.8 A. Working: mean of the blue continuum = 3.93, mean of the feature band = 3.23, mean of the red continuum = 3.7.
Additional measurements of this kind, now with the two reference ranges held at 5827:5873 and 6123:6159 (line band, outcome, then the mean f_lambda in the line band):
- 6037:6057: 0.13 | 3.73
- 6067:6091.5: -0.75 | 3.85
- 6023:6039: -0.60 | 3.9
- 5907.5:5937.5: 0.48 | 3.77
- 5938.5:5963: 1.37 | 3.6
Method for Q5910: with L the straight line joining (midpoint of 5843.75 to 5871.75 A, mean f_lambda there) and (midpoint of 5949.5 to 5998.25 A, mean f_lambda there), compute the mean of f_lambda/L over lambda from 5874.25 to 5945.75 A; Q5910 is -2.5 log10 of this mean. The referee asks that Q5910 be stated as 0.04 mag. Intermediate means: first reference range 3.79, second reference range 3.65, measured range 3.58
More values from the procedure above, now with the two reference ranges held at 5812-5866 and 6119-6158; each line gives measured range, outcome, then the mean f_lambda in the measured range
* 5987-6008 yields 0.07 mag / 3.55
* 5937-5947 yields 0.05 mag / 3.65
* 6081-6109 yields 0.01 mag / 3.71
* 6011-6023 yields 0.01 mag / 3.73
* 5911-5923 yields -0.02 mag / 3.9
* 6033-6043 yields -0.02 mag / 3.83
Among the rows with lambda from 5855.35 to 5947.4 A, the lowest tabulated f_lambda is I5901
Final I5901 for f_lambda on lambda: 2.63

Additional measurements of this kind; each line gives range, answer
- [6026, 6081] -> 3.34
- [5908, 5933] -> 3.31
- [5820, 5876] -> 3.48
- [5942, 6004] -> 3.09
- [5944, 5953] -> 3.42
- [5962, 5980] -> 3.17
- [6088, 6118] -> 3.43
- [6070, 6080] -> 3.84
